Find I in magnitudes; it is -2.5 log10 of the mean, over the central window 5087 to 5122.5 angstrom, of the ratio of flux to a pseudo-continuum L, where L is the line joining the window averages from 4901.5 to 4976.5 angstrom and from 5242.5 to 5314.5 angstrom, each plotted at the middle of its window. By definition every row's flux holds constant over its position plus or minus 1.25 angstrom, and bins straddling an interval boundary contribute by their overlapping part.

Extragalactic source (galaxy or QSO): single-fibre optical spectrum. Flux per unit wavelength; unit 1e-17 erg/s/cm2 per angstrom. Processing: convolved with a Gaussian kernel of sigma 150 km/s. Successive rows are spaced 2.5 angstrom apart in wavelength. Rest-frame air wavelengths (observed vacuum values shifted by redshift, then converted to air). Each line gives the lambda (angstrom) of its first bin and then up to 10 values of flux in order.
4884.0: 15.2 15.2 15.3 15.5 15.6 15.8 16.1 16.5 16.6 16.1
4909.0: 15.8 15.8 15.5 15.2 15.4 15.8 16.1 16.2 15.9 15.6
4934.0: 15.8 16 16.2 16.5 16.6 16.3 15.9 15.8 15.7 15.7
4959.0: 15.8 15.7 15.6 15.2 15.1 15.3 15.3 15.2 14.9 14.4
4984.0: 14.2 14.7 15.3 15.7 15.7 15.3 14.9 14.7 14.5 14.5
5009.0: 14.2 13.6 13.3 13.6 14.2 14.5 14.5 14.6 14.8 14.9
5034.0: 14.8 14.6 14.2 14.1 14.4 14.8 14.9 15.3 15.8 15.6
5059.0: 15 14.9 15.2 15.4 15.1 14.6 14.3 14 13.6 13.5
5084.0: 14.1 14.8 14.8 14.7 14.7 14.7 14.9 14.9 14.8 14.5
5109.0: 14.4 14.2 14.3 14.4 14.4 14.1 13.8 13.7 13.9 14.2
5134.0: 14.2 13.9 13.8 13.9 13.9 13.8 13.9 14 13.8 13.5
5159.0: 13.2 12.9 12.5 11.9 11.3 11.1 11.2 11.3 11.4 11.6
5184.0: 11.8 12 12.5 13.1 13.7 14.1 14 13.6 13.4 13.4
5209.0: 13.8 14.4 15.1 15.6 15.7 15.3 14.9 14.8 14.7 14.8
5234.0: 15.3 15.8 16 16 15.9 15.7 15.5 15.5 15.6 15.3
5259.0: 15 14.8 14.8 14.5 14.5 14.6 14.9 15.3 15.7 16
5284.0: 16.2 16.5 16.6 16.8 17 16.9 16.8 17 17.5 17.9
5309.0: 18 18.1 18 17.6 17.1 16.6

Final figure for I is 0.10 mag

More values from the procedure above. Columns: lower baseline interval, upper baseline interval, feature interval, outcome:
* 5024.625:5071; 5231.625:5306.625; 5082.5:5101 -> 0.03 mag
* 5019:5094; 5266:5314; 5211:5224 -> 0.05 mag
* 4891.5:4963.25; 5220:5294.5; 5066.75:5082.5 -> 0.10 mag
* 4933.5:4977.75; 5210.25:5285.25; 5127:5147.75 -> 0.11 mag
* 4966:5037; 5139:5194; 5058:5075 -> -0.08 mag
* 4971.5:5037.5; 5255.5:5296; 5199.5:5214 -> 0.11 mag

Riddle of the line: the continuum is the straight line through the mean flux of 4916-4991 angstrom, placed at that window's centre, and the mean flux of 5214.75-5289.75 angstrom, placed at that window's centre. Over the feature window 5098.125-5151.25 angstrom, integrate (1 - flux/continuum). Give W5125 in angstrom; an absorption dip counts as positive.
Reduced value 4.4 angstrom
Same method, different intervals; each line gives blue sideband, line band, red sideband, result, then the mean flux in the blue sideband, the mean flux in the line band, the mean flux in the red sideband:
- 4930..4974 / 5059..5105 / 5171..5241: 0.5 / 15.8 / 14.6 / 13.8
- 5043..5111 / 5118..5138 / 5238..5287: 1.2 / 14.7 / 14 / 15.4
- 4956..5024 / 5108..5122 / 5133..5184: -1.0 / 14.8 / 14.3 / 12.8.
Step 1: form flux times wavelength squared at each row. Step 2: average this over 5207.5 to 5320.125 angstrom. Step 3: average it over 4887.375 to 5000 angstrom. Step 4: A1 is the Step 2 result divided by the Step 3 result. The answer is 1.15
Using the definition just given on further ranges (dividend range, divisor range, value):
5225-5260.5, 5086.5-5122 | 1.12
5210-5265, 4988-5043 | 1.15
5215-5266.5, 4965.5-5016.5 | 1.14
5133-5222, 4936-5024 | 0.95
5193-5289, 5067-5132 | 1.11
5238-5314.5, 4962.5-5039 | 1.22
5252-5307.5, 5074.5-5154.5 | 1.19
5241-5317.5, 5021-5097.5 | 1.20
